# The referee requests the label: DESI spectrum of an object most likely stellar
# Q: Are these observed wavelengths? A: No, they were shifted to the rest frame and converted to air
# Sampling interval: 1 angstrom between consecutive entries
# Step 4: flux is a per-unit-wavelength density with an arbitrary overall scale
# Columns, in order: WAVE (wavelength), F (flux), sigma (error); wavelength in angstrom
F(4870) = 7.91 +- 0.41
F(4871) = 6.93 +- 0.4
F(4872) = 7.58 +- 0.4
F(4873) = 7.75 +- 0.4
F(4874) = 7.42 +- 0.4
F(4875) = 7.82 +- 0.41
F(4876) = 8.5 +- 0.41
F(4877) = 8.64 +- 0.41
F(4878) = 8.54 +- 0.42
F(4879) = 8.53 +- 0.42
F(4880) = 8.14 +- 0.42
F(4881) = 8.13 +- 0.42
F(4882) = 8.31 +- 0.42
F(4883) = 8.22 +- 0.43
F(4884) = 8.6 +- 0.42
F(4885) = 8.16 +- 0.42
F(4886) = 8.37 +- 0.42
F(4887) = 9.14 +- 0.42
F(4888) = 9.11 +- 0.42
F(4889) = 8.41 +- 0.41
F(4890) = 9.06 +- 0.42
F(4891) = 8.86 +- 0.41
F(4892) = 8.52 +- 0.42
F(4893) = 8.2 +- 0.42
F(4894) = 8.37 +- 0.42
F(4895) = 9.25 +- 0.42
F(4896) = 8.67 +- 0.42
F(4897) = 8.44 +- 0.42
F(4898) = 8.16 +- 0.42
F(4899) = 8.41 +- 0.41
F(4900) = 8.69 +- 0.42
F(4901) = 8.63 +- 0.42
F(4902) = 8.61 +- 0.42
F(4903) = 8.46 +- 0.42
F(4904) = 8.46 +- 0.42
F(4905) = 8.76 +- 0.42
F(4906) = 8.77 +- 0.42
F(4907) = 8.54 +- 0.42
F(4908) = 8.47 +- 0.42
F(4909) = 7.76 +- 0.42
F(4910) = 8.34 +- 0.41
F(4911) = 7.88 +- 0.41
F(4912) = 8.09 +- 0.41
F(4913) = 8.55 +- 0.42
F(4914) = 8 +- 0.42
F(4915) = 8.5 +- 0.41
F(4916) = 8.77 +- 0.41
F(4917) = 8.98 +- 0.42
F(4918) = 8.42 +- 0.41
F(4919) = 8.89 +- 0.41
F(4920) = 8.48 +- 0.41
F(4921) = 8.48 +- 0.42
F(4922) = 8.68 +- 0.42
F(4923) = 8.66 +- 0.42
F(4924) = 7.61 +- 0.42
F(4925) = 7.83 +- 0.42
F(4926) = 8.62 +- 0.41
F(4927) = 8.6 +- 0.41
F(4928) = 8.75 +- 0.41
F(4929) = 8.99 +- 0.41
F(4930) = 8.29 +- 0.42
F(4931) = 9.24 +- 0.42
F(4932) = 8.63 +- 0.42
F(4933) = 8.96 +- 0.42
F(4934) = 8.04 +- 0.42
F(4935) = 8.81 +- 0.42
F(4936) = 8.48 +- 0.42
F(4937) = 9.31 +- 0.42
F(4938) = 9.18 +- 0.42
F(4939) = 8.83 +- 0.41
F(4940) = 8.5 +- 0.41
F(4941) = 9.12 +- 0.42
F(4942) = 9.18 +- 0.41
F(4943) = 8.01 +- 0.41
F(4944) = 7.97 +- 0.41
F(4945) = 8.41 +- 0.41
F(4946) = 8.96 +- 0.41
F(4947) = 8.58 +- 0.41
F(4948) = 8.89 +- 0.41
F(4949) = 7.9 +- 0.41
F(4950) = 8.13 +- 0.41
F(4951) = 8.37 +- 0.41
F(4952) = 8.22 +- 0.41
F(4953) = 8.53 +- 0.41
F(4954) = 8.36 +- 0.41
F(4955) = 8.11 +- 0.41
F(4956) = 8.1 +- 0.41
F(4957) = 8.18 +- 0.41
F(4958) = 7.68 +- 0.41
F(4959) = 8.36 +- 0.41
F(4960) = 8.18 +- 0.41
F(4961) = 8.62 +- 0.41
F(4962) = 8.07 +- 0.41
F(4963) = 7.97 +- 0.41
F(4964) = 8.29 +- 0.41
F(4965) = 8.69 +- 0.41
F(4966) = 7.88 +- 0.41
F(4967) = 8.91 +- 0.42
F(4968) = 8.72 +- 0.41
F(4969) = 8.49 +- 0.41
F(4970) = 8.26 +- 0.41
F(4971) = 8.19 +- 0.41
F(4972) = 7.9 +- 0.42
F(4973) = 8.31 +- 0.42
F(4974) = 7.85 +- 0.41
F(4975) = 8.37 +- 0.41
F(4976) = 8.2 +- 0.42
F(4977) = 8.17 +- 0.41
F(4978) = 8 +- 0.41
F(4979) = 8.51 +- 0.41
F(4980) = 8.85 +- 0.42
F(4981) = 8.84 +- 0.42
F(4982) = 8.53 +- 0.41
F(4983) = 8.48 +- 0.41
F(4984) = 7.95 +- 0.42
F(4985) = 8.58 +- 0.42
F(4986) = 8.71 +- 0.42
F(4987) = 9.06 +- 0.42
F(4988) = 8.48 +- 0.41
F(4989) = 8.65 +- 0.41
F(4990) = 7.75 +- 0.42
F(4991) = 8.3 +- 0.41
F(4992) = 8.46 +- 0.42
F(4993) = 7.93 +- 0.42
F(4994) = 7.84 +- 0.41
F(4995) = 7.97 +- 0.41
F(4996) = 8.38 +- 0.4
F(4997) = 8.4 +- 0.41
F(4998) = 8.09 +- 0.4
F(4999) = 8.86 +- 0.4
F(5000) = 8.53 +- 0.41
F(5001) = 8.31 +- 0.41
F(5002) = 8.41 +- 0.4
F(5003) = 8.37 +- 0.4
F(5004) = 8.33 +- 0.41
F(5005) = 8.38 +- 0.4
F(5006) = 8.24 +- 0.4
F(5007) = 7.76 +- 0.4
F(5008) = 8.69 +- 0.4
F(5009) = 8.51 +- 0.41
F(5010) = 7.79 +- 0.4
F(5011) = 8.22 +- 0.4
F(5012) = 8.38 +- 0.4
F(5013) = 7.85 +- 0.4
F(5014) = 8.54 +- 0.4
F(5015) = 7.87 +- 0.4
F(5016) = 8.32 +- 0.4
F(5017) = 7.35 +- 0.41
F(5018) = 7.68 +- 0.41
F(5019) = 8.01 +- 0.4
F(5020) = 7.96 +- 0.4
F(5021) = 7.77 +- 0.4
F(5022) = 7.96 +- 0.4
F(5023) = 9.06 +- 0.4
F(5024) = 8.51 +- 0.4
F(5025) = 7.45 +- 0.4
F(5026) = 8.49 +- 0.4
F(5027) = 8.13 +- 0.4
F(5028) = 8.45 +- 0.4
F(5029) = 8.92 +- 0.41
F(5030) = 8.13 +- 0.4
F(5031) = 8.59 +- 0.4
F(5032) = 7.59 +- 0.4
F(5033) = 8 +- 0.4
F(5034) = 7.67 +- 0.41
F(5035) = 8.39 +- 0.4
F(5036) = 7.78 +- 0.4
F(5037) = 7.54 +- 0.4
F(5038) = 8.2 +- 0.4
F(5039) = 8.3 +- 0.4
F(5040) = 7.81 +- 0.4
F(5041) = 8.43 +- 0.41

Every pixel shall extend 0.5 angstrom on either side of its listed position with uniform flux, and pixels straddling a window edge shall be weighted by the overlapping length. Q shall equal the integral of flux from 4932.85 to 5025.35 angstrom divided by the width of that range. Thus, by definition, 8.33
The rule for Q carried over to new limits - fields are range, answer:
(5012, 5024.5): 8.09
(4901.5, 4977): 8.44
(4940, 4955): 8.46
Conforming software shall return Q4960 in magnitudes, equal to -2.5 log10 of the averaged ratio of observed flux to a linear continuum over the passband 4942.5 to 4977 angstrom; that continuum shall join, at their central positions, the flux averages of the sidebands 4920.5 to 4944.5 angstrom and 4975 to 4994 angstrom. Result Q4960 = 0.028 mag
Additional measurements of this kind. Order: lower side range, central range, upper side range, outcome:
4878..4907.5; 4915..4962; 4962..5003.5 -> -0.01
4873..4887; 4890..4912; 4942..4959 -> -0.03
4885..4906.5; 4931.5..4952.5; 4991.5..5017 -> -0.02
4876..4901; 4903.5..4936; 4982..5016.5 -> 0.00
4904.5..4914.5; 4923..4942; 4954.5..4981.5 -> -0.05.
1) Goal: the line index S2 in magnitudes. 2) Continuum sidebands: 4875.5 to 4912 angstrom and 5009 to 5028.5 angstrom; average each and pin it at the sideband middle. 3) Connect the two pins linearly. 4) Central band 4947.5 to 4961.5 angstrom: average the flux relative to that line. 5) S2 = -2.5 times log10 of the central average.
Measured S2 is 0.006 mag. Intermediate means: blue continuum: 8.5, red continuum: 8.1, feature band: 8.26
